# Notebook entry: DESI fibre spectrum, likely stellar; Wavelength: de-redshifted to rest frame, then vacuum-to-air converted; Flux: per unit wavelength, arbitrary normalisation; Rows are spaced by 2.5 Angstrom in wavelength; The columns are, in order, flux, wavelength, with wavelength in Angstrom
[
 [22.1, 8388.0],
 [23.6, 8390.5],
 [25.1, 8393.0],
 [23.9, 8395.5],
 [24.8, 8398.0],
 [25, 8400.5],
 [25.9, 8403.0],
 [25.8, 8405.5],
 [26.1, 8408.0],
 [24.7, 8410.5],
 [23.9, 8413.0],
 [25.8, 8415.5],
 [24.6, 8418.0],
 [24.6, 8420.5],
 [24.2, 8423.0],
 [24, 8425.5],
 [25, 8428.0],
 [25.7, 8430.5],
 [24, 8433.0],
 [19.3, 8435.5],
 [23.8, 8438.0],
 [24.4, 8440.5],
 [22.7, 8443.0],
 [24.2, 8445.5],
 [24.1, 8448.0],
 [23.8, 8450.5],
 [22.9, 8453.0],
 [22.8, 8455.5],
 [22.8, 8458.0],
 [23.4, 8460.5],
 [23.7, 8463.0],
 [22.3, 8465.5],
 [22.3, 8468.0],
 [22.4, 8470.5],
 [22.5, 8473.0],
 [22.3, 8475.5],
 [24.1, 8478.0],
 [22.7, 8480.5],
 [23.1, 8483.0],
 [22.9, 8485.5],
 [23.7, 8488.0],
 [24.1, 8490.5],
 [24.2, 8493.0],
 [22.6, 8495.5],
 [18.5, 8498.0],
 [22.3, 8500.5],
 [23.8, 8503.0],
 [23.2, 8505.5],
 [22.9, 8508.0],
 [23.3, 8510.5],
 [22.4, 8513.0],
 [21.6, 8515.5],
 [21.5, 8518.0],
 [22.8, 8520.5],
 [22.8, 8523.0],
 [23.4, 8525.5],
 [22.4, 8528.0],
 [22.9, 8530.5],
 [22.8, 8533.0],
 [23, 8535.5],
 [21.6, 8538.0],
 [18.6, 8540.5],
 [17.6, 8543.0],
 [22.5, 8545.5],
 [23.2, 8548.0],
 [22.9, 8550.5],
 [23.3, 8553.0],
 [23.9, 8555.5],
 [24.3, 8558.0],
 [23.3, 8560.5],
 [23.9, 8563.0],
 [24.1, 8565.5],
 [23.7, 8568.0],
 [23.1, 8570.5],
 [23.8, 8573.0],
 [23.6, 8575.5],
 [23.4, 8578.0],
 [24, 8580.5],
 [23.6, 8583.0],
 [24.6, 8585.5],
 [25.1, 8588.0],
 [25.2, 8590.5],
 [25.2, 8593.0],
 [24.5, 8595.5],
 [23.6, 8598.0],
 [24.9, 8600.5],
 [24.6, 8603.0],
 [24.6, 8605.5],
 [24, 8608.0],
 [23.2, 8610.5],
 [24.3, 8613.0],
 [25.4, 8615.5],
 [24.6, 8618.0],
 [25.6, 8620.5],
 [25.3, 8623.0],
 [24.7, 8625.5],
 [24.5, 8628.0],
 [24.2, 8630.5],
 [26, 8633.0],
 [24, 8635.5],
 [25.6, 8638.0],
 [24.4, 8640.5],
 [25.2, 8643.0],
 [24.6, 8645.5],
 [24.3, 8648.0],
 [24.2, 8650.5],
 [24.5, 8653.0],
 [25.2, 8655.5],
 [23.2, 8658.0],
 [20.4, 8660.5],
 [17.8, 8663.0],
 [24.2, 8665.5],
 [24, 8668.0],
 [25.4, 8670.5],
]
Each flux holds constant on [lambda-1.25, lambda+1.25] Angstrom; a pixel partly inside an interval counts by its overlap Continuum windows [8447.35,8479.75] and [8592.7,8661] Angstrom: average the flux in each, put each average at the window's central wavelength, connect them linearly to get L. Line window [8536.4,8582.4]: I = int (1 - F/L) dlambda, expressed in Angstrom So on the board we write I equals 2.0 Angstrom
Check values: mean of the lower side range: 23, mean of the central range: 22.8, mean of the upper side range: 24.5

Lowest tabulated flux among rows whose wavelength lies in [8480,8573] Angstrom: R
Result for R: 17.6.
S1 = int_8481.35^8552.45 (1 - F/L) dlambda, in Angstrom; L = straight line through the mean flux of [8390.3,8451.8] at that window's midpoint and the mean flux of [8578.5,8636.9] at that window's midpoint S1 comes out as 6.1 Angstrom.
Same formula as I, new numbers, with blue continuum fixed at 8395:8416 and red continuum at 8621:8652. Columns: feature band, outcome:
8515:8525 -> 1.1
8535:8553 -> 2.5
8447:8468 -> 1.6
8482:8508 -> 2.2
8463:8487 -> 2.1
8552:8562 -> 0.5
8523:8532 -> 0.7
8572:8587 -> 0.6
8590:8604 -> 0.1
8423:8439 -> 0.9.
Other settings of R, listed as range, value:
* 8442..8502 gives 18.5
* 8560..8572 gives 23.1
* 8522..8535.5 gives 22.4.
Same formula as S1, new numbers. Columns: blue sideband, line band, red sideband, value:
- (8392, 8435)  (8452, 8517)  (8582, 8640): 5.12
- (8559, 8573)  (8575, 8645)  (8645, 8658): -1.54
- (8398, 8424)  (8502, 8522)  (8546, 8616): 1.44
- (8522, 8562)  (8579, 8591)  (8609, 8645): -0.42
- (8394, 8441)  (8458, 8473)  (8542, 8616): 0.93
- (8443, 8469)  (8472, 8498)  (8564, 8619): 0.48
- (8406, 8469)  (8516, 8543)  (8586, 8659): 2.55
